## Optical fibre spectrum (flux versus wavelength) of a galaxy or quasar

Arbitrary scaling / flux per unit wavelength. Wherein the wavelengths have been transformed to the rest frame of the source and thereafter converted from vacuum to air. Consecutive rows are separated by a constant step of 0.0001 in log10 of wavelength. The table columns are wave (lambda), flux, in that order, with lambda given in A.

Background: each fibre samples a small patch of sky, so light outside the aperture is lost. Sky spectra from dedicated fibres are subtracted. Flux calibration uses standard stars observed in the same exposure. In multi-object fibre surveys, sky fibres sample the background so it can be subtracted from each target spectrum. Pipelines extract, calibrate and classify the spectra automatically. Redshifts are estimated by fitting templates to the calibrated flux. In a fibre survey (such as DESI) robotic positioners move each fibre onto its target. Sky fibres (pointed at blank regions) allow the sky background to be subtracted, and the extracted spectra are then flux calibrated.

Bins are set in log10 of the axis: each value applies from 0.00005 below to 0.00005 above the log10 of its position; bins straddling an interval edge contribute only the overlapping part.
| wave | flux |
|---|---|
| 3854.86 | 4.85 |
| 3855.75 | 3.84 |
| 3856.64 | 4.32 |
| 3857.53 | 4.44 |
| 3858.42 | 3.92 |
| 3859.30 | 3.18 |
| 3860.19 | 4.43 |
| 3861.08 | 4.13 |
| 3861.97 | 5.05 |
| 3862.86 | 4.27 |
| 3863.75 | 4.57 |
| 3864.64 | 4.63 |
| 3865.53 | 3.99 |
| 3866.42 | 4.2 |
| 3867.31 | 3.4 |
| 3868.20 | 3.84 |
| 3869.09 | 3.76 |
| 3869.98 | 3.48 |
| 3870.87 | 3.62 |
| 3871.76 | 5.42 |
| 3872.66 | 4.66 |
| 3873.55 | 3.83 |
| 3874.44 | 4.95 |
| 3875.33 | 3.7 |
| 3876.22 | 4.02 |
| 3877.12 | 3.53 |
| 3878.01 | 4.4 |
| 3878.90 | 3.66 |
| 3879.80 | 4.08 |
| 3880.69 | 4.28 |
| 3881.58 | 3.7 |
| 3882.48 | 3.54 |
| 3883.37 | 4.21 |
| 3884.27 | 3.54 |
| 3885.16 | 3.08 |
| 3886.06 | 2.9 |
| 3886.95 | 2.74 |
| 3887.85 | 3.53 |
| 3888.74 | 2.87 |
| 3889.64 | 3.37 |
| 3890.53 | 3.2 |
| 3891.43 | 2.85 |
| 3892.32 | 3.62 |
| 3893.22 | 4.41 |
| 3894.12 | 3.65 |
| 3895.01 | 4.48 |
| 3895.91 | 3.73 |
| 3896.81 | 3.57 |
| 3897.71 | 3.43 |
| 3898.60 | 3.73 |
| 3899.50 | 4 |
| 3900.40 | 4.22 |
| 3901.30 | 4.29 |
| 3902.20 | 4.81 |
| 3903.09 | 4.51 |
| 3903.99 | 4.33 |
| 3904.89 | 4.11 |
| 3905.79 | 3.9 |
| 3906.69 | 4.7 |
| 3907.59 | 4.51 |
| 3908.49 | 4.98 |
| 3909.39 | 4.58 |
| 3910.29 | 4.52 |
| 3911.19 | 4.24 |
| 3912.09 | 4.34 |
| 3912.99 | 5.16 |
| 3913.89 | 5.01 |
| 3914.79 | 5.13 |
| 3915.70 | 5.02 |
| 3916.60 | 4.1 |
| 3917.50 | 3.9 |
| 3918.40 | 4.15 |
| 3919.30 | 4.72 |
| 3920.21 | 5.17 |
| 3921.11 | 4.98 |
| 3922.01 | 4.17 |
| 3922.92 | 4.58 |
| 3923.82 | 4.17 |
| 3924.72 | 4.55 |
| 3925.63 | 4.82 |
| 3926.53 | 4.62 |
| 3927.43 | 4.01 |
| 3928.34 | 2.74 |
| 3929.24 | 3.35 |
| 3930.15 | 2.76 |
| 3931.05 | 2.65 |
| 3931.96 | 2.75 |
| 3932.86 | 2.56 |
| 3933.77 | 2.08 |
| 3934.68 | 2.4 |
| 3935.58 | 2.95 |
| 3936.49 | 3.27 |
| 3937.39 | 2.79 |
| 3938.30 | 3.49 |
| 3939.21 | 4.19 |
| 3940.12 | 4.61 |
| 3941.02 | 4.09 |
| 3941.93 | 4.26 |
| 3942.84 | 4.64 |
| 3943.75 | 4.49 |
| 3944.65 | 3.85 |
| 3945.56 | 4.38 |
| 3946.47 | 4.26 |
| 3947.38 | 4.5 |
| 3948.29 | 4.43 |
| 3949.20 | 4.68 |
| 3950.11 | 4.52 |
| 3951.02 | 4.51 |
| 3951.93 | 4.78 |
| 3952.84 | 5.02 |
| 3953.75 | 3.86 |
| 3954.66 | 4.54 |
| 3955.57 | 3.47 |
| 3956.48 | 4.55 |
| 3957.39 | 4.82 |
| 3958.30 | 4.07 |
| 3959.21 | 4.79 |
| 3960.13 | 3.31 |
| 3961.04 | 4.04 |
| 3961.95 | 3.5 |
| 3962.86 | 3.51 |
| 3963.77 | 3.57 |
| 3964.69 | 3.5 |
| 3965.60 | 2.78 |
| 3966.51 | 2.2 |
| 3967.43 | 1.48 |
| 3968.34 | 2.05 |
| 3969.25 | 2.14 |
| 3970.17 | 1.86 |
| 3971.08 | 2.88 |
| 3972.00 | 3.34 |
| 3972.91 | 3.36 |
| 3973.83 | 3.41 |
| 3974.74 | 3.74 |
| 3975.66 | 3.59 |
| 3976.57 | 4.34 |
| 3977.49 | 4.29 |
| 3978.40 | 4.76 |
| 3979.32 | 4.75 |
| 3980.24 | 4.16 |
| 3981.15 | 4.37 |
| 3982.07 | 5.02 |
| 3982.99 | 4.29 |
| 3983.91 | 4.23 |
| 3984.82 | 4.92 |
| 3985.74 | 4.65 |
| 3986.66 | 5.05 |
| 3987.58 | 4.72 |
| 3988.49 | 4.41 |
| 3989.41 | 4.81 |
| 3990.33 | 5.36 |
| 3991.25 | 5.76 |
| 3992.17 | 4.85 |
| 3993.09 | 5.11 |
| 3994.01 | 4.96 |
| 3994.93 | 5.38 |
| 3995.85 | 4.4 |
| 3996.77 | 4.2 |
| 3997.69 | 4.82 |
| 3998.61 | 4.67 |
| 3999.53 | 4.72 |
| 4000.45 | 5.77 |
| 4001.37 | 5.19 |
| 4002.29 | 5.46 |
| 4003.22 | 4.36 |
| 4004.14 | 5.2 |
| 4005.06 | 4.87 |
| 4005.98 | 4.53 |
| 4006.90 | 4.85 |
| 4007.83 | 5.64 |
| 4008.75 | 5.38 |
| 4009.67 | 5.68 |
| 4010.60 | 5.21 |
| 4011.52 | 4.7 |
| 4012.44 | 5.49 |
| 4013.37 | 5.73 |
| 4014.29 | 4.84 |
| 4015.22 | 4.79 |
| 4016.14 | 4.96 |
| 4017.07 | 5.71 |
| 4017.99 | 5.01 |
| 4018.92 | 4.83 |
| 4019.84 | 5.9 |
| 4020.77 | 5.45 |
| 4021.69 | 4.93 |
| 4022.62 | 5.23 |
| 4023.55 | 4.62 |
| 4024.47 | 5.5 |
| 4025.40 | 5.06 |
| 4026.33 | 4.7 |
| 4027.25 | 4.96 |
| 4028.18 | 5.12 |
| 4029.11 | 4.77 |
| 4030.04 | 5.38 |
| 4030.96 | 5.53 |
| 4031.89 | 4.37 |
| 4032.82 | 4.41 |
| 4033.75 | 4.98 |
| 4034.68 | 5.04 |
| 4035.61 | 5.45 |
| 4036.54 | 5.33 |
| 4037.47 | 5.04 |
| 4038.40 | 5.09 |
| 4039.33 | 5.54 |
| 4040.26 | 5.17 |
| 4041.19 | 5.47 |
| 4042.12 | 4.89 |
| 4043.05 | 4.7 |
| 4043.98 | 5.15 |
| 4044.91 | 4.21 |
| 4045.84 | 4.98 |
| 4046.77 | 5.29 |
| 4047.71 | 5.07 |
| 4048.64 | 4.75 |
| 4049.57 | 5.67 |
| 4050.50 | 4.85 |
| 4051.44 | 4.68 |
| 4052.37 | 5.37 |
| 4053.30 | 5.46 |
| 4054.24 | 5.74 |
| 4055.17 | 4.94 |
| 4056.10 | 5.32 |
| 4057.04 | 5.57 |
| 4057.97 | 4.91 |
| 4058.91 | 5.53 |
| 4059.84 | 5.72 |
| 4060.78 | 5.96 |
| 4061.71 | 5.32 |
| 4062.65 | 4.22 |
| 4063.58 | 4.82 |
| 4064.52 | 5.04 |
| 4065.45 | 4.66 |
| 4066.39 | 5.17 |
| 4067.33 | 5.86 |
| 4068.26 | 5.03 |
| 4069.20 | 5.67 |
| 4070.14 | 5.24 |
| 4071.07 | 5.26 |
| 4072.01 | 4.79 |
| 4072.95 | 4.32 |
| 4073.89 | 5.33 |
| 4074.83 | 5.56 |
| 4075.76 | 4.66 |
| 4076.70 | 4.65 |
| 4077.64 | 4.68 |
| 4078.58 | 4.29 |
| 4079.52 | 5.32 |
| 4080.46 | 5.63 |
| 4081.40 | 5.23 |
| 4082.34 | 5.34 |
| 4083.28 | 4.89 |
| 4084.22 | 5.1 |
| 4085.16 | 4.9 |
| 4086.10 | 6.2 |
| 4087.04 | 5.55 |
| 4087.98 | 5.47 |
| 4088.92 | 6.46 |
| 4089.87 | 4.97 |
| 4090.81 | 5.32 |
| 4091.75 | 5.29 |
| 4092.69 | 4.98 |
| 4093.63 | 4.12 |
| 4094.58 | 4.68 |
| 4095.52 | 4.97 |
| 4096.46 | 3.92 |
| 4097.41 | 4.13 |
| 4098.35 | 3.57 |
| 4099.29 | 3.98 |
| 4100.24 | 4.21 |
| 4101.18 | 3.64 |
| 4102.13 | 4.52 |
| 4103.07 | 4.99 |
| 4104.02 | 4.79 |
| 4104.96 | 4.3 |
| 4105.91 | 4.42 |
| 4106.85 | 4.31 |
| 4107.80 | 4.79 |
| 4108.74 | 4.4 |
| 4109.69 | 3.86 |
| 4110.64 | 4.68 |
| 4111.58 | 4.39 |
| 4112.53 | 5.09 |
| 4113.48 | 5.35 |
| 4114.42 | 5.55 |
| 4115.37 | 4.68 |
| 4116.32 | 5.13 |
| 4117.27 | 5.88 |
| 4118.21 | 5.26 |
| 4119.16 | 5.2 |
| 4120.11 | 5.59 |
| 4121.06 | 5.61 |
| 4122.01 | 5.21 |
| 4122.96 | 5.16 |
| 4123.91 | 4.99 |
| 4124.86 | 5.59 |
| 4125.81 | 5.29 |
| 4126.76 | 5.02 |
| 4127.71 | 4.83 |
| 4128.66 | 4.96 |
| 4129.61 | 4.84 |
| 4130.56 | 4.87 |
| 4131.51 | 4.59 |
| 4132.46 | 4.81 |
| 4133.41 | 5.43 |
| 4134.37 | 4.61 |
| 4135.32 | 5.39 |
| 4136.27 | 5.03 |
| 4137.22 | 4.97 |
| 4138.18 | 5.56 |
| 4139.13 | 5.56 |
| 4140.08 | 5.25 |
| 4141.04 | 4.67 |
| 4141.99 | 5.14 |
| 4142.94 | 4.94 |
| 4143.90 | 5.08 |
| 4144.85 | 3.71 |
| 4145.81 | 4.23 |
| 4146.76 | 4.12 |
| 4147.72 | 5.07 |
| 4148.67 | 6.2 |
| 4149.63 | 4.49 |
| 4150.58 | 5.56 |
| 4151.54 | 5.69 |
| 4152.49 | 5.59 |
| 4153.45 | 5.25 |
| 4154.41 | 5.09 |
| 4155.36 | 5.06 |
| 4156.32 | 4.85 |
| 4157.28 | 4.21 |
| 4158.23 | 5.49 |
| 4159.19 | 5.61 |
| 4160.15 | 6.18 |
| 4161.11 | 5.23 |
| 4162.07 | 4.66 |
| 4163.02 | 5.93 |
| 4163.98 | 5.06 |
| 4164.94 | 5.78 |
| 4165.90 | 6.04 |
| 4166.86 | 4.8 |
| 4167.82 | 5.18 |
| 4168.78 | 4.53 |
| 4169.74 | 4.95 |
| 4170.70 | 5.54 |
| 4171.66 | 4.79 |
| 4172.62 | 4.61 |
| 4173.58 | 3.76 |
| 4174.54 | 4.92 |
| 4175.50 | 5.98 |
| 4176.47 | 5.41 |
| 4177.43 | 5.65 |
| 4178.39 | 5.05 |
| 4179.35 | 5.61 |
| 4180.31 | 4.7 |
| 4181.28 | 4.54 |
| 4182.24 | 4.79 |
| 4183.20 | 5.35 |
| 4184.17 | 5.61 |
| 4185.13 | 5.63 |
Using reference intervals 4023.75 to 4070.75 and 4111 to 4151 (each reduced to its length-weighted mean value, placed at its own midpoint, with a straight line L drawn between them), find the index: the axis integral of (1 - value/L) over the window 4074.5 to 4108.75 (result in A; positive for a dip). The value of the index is 1.9 A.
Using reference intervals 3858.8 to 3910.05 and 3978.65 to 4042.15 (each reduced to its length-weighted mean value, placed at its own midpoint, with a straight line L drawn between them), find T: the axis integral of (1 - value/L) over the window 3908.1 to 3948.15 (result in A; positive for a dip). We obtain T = 2.6 A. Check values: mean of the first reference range 3.97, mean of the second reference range 5.01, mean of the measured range 4.05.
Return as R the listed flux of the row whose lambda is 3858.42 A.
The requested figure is 3.92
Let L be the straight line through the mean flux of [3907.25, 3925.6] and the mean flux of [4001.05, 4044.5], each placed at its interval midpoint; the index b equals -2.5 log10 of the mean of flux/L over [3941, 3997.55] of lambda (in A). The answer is 0.18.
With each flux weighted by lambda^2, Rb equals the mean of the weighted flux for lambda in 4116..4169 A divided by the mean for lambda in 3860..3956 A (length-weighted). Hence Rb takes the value 1.44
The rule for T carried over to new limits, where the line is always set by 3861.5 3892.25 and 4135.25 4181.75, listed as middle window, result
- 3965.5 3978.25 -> 3.78 A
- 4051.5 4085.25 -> -3.17 A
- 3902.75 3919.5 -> -2.17 A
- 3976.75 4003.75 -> -2.77 A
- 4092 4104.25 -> 1.23 A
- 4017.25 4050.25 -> -3.82 A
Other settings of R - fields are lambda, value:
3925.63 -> 4.82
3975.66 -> 3.59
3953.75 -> 3.86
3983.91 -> 4.23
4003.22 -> 4.36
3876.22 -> 4.02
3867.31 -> 3.4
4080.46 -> 5.63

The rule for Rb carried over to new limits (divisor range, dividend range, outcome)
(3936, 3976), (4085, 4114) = 1.35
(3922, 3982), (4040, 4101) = 1.43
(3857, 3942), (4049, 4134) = 1.39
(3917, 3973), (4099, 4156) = 1.44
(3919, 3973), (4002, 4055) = 1.42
